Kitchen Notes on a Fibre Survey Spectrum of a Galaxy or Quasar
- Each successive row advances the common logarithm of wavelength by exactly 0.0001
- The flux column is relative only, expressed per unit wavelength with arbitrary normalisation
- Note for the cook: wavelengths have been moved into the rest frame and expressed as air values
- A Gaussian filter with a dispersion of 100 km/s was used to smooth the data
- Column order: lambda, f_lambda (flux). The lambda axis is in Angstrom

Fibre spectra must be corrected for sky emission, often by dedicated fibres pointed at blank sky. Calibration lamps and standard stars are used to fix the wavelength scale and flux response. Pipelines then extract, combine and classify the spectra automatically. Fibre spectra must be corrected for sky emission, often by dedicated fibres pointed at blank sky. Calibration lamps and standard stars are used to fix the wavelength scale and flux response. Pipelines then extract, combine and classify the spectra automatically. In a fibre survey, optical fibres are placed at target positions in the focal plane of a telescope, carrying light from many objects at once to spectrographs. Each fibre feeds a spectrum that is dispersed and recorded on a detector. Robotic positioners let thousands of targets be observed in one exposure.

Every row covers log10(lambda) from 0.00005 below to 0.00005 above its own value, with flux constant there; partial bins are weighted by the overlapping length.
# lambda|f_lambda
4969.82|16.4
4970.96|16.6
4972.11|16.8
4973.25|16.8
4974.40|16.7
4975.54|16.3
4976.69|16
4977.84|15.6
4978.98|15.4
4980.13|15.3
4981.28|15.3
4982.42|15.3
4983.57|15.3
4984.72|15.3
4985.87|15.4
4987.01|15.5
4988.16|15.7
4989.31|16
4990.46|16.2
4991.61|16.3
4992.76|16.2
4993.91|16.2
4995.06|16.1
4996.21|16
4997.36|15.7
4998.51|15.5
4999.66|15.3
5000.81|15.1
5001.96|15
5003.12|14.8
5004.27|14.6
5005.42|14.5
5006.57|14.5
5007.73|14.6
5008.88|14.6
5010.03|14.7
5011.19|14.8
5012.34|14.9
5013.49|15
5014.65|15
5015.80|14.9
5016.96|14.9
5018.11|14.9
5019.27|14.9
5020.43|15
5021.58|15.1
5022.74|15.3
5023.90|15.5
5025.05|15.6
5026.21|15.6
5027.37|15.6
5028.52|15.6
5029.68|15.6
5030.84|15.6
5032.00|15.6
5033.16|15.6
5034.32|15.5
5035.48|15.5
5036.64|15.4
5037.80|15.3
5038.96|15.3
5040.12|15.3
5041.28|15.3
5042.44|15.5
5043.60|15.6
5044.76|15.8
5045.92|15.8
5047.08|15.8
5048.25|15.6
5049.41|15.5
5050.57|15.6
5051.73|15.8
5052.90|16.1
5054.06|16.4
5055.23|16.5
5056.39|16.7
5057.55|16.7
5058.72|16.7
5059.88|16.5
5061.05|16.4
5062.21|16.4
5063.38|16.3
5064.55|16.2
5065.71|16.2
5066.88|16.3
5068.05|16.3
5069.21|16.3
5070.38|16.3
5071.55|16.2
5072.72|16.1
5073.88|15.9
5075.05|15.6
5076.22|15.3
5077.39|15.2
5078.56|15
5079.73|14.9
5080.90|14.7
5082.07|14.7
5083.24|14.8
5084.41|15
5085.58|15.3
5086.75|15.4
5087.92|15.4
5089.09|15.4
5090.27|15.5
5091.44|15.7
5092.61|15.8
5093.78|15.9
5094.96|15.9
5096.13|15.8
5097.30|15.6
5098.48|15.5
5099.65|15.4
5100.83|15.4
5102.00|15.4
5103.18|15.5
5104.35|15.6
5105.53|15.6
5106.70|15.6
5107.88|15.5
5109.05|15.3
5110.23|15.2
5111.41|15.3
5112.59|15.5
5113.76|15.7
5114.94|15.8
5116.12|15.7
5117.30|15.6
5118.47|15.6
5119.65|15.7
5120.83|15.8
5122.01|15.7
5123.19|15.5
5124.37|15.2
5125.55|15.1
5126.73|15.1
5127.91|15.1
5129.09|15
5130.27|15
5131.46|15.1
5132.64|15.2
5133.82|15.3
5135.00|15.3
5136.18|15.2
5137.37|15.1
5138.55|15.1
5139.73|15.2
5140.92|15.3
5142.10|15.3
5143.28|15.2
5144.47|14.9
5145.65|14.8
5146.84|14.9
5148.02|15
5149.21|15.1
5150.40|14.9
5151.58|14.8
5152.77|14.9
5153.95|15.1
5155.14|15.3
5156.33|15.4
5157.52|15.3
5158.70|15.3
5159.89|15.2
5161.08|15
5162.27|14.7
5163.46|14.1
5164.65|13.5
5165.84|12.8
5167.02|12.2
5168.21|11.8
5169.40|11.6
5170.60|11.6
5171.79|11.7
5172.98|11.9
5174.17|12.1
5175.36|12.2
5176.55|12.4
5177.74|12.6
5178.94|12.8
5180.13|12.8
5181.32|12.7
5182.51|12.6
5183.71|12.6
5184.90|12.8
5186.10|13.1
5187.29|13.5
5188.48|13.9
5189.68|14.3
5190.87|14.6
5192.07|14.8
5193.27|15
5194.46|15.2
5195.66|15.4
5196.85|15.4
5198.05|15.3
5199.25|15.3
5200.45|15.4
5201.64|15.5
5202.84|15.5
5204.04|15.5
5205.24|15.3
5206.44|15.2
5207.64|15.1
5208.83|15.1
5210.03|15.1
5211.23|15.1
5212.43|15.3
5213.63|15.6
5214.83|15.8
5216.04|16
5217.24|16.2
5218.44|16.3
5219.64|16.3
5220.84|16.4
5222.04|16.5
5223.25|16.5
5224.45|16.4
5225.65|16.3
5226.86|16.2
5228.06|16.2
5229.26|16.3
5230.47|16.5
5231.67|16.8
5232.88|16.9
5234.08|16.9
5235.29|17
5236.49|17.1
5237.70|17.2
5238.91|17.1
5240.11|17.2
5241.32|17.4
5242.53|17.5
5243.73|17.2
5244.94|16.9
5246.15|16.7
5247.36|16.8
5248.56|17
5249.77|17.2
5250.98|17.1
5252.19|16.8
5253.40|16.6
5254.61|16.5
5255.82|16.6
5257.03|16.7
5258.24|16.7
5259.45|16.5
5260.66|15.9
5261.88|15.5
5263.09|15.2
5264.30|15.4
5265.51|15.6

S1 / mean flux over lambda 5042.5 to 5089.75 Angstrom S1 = 15.8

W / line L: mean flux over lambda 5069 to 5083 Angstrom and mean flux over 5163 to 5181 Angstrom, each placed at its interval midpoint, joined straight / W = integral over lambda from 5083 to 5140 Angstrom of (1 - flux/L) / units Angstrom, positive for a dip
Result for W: -4.4 Angstrom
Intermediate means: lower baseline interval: 15.5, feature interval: 15.4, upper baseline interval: 12.4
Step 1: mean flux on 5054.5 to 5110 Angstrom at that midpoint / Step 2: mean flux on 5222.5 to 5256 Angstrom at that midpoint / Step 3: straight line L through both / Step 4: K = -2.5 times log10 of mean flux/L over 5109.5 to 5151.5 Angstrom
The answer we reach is 0.06 mag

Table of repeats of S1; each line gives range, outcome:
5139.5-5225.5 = 14.5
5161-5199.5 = 13.4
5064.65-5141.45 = 15.5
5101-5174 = 14.8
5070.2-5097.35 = 15.5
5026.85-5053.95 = 15.6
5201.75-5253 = 16.4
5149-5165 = 14.9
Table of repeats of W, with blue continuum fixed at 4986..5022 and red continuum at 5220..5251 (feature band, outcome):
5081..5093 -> 0.41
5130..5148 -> 1.15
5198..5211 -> 1.02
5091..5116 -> 0.54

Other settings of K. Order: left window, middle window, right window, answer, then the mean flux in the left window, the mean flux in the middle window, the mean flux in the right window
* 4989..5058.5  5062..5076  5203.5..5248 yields -0.03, 15.5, 16.1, 16.3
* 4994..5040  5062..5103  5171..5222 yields -0.05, 15.2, 15.6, 14.4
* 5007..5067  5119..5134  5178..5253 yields 0.02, 15.6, 15.3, 15.6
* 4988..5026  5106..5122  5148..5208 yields -0.08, 15.3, 15.6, 14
